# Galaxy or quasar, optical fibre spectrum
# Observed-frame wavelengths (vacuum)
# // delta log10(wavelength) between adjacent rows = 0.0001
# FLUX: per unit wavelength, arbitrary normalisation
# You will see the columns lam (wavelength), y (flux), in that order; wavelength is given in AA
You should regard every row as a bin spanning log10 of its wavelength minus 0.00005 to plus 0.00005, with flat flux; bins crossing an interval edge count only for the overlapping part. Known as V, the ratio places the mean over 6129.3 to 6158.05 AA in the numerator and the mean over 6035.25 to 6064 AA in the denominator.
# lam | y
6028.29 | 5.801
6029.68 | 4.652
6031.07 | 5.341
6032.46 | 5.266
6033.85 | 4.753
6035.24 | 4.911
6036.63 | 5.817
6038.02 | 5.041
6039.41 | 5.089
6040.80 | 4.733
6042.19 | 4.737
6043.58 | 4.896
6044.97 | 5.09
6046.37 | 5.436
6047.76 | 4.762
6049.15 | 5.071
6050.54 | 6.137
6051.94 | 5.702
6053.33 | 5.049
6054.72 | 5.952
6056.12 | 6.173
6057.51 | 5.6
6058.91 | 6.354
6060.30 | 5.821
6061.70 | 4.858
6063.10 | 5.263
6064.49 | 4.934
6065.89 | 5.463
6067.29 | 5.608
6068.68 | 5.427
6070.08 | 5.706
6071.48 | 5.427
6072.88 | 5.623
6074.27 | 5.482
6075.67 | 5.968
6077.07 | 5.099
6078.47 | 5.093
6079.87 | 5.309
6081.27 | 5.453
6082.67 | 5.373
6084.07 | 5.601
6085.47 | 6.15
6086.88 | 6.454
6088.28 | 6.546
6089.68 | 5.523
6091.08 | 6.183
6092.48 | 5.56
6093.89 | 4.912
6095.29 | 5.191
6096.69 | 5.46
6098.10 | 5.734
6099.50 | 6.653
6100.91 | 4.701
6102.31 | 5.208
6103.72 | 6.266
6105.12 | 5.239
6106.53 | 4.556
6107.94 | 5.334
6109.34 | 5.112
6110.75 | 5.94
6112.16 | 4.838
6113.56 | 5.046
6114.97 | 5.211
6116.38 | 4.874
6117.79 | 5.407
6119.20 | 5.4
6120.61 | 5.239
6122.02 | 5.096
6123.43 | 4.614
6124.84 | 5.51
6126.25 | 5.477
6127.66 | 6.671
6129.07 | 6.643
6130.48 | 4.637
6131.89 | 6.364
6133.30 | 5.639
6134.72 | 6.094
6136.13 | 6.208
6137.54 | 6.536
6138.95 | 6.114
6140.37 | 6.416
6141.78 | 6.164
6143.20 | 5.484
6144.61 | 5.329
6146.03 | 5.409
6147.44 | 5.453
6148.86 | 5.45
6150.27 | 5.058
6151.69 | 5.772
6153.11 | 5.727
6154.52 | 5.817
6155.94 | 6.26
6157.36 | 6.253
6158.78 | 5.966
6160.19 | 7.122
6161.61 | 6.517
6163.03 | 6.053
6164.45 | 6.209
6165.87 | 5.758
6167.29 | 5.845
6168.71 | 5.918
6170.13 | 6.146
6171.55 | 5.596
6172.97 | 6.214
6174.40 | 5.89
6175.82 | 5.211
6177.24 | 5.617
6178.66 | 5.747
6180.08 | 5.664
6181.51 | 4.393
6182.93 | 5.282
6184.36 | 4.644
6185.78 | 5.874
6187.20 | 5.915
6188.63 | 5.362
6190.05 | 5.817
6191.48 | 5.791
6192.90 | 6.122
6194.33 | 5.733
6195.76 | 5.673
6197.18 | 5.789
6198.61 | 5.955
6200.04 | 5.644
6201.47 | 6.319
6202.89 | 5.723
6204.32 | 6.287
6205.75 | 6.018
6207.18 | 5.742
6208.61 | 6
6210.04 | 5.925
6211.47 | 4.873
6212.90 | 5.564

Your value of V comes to 1.09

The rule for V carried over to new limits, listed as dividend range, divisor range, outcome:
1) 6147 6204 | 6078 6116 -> 1.05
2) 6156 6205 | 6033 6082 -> 1.09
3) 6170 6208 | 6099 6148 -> 1.03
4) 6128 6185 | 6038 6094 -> 1.06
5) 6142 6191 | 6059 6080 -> 1.05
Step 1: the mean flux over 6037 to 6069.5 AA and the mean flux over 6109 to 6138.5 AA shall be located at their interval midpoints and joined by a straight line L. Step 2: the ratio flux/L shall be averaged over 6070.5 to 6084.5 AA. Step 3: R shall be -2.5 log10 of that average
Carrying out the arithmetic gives -0.003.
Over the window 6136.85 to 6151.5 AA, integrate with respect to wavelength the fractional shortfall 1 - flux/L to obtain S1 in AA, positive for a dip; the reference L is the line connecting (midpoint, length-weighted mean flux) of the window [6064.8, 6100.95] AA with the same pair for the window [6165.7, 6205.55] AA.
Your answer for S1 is -0.2 AA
